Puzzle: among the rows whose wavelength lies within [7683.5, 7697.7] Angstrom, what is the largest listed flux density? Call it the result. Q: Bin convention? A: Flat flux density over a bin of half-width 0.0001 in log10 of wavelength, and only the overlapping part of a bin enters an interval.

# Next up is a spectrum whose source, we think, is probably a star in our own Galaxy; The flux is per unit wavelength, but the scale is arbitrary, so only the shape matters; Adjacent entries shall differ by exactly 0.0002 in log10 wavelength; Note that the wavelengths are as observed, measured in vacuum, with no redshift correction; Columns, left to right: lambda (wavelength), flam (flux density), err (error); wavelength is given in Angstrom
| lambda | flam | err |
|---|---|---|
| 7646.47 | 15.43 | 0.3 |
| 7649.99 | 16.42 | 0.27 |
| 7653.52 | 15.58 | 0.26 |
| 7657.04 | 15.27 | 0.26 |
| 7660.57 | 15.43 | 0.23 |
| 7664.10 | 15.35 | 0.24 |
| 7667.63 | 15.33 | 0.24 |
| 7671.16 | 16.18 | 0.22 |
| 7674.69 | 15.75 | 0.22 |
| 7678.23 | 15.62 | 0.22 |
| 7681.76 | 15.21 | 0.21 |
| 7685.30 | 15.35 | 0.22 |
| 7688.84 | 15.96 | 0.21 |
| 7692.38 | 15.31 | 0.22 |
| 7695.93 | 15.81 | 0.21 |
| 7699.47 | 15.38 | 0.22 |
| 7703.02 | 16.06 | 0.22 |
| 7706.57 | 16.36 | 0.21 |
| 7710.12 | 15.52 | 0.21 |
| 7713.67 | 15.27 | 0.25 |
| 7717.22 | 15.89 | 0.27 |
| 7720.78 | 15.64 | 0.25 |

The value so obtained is 15.96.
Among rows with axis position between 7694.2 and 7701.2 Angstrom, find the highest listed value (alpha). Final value 15.81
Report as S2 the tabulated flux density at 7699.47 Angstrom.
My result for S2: 15.38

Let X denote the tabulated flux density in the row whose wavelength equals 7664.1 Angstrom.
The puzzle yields 15.35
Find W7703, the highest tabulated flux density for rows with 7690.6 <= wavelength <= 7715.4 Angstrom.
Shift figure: 16.36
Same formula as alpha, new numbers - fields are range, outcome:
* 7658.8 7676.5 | 16.18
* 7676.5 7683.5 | 15.62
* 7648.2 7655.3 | 16.42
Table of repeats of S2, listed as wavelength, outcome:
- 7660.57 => 15.43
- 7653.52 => 15.58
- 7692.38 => 15.31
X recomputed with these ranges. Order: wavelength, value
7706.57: 16.36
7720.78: 15.64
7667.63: 15.33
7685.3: 15.35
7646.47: 15.43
